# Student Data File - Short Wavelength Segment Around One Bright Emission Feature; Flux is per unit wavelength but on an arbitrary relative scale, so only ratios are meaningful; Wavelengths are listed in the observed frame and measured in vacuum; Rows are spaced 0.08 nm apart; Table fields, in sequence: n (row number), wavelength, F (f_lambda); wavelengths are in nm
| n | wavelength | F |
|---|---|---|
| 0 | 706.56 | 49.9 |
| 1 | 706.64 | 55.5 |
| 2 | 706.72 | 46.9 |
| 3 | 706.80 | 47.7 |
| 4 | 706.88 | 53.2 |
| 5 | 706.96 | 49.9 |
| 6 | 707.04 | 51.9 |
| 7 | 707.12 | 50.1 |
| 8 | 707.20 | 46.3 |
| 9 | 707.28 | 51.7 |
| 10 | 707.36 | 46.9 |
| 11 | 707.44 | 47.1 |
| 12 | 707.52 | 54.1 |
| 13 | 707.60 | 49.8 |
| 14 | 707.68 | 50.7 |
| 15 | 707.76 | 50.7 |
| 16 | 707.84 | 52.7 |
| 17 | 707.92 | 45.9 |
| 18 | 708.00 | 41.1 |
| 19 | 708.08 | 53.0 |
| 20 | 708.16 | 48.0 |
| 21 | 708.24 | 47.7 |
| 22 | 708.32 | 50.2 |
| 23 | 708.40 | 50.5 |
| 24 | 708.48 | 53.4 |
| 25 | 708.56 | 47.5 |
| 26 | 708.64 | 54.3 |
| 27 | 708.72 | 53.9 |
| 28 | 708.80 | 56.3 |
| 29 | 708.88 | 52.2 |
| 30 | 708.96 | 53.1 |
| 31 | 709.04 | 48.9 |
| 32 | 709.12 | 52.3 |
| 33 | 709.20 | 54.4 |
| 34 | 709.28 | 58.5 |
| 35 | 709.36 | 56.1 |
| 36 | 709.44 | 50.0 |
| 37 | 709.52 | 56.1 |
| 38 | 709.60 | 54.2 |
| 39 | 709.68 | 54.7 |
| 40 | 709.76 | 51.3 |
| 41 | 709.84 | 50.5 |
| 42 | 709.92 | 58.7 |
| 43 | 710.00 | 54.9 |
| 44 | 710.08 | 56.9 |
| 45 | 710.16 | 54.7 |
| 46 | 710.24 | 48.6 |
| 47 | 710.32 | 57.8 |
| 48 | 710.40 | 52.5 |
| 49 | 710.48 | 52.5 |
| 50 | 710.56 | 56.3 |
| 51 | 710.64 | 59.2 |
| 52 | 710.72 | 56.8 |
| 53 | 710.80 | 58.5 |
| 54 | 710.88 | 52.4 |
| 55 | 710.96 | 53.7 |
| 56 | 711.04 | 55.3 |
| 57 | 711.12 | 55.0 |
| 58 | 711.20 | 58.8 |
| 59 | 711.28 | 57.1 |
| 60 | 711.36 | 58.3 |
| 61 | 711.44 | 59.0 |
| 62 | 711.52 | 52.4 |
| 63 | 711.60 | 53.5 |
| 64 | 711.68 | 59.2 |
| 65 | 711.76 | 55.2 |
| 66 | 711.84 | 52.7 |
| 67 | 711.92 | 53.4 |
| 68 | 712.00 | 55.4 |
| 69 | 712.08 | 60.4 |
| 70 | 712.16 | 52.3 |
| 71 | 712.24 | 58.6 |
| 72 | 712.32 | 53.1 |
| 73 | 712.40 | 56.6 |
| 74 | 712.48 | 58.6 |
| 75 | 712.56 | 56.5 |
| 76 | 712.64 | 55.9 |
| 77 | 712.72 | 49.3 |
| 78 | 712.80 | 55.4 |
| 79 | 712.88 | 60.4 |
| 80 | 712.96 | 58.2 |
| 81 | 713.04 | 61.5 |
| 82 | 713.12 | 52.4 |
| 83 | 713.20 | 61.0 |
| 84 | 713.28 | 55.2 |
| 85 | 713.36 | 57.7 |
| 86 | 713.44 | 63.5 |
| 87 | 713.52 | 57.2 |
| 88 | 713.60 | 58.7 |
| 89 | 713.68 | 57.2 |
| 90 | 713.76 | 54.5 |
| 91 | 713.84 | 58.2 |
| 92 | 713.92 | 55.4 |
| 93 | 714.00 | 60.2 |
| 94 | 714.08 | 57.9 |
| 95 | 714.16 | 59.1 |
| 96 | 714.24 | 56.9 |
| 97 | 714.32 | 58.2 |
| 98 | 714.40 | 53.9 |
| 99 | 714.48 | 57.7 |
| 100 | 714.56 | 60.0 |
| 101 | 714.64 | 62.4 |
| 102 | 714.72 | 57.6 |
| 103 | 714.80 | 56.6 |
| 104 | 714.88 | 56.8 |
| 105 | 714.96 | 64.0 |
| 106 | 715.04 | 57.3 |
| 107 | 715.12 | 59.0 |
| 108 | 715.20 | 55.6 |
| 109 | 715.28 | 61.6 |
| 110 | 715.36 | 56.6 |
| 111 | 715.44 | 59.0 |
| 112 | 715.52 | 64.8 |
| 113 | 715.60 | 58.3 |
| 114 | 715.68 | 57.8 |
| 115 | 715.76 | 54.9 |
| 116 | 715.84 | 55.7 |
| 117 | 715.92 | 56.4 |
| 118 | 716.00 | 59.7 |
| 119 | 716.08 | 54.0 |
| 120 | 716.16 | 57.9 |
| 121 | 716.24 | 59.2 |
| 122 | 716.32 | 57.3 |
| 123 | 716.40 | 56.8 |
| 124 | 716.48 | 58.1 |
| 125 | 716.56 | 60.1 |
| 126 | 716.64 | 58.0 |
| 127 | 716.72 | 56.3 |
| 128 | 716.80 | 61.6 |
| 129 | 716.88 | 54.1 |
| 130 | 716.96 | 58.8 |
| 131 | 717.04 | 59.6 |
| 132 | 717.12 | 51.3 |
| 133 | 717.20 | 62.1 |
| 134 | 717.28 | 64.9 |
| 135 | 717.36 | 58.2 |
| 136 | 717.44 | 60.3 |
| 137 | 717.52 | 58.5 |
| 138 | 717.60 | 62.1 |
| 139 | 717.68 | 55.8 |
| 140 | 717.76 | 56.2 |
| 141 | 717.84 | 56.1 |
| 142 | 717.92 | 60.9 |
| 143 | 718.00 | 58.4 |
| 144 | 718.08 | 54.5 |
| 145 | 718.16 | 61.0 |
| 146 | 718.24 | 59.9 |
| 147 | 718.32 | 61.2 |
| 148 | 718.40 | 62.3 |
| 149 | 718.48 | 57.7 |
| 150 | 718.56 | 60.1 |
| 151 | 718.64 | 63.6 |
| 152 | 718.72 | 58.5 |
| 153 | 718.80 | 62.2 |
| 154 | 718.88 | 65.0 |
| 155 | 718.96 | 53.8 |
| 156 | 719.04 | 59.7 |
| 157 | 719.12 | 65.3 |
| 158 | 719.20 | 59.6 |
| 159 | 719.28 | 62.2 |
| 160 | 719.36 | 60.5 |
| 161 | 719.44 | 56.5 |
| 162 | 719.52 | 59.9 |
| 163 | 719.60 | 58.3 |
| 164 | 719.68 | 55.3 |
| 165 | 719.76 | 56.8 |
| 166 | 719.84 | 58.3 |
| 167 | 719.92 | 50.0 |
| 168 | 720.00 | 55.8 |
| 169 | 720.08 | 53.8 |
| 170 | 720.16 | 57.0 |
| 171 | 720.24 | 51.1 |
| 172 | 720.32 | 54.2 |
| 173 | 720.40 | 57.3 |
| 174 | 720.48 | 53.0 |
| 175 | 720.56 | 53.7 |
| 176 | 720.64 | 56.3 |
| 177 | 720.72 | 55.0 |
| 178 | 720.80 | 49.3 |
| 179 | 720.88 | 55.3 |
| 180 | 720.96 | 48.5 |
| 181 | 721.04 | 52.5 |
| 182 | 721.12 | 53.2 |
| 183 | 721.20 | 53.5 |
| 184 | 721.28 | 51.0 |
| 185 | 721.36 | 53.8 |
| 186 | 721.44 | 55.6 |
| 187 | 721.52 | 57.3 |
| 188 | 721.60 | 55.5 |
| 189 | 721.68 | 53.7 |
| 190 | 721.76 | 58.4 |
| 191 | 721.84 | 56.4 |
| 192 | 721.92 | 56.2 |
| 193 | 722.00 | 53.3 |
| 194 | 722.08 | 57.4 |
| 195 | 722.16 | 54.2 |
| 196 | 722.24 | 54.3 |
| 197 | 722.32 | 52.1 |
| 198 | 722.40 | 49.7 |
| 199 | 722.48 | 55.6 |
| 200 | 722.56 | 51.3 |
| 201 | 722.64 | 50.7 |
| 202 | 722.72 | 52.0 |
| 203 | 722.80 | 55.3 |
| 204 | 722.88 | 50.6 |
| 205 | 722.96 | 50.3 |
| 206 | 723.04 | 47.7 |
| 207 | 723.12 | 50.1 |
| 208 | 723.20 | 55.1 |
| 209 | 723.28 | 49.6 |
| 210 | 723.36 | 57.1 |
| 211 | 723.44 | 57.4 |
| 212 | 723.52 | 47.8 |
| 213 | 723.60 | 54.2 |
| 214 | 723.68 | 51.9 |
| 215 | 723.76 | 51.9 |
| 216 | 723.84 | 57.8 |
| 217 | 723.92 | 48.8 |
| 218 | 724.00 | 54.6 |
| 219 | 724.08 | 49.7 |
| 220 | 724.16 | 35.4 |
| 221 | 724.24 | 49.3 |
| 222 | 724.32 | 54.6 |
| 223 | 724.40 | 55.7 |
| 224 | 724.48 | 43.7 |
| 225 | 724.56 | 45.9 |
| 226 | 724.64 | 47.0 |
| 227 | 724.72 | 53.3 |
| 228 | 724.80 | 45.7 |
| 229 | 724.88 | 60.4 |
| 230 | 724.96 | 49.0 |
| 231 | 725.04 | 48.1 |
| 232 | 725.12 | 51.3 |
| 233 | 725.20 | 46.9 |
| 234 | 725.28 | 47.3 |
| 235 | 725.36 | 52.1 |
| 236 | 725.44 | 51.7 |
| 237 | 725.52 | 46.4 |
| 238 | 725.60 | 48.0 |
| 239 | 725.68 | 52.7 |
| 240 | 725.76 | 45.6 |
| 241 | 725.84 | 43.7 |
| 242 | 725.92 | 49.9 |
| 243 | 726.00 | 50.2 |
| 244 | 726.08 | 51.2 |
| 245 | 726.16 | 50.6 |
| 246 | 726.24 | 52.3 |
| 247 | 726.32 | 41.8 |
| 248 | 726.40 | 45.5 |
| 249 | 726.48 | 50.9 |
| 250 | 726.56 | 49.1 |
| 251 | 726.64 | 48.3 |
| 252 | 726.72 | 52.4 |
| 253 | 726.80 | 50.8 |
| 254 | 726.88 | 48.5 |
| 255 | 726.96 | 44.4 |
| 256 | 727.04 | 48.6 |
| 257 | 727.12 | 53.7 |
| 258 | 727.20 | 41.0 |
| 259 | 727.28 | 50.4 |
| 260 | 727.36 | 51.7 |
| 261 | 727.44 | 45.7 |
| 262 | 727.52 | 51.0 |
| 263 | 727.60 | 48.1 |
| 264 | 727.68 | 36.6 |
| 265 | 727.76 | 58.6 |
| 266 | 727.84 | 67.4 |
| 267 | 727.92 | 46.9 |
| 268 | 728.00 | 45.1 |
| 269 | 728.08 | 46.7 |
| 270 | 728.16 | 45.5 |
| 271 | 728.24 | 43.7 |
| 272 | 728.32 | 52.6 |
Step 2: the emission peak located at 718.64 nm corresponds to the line C III]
